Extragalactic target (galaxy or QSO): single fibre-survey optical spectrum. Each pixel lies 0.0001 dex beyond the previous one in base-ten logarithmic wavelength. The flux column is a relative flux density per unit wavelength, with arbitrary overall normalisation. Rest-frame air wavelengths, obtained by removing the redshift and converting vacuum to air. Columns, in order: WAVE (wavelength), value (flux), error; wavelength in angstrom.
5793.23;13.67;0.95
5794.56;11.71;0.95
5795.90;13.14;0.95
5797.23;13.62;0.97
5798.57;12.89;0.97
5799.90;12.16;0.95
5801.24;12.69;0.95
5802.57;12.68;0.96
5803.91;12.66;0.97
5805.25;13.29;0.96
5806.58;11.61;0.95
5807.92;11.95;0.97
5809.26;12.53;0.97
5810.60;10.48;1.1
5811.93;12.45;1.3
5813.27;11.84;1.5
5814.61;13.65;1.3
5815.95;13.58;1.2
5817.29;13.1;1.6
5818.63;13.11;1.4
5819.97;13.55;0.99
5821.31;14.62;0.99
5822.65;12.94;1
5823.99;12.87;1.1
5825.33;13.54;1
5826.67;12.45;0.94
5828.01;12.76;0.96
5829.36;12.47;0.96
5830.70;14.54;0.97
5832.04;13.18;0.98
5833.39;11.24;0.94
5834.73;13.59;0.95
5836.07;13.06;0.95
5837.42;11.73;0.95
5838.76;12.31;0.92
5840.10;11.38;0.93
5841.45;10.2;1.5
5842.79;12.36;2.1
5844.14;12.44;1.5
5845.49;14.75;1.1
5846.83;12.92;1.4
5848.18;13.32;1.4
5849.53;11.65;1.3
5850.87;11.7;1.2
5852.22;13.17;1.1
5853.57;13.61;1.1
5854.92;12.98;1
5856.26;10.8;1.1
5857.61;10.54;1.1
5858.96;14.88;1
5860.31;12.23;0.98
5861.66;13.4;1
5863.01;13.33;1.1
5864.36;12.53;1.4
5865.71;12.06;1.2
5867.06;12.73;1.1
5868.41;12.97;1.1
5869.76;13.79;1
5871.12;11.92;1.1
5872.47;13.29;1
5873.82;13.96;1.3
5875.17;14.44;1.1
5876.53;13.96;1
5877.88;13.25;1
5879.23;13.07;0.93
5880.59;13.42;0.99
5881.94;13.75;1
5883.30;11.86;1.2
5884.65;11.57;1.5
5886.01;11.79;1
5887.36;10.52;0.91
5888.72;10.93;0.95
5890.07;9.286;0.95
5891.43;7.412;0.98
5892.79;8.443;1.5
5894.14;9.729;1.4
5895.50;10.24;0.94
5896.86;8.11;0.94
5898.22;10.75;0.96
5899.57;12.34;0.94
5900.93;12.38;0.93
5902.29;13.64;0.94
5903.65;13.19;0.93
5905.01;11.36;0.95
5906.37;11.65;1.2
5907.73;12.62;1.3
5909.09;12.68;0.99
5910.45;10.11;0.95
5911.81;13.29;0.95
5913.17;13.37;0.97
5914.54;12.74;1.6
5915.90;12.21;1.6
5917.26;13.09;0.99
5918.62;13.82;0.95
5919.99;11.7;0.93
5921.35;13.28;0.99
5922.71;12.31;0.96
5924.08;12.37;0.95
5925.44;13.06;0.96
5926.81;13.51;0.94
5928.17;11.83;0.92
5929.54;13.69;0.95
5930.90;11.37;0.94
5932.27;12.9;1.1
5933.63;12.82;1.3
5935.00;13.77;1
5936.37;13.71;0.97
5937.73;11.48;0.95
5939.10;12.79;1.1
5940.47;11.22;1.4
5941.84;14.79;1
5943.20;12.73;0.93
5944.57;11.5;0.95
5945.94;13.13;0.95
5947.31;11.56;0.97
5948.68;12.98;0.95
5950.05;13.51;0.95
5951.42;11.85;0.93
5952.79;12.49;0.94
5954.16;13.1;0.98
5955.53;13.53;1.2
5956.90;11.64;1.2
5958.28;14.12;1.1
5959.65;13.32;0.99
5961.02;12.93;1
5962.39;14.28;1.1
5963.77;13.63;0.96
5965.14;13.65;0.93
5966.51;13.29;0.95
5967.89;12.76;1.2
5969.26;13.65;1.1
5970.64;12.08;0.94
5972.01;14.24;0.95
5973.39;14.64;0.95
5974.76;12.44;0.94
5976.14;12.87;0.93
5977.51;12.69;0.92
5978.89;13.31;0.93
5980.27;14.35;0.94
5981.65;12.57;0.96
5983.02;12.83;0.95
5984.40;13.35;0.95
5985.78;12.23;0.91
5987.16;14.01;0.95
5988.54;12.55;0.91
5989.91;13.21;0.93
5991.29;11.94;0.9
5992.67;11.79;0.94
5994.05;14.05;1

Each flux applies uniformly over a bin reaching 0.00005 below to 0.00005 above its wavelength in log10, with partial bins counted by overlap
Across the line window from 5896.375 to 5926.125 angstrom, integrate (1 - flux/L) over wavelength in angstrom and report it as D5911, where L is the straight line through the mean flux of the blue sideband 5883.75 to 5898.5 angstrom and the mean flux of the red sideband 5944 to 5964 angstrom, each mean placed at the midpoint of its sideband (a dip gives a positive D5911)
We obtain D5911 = -3.96 angstrom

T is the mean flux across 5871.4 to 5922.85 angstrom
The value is 12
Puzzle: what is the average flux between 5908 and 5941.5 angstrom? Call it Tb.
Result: 12.7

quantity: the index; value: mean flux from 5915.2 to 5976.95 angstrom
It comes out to 12.9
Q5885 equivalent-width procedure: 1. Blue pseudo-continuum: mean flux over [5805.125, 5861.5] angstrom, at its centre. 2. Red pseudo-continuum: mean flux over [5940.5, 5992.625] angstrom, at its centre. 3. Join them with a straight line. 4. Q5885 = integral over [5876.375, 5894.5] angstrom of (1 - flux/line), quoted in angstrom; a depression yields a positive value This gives 2.1 angstrom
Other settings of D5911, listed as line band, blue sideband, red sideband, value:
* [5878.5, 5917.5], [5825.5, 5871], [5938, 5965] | 3.7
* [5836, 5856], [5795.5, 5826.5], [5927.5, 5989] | 0.6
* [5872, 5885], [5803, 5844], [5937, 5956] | -0.7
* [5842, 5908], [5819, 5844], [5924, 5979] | 3.2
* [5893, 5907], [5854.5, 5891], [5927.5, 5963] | 1.5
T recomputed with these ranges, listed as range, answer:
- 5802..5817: 12.4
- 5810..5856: 12.7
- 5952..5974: 13.3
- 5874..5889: 12.7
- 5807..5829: 12.8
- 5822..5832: 13.1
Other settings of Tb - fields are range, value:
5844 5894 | 12.4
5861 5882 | 13.2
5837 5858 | 12.3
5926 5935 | 12.8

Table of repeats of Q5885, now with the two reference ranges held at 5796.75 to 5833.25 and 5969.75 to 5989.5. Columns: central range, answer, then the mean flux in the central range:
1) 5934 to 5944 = 0.1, 12.9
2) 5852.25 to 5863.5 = 0.2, 12.7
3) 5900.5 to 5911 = 0.6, 12.2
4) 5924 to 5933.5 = 0.3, 12.7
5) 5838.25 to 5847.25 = 0.4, 12.3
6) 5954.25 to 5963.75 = -0.1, 13.3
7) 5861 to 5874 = 0.0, 13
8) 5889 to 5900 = 2.9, 9.53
